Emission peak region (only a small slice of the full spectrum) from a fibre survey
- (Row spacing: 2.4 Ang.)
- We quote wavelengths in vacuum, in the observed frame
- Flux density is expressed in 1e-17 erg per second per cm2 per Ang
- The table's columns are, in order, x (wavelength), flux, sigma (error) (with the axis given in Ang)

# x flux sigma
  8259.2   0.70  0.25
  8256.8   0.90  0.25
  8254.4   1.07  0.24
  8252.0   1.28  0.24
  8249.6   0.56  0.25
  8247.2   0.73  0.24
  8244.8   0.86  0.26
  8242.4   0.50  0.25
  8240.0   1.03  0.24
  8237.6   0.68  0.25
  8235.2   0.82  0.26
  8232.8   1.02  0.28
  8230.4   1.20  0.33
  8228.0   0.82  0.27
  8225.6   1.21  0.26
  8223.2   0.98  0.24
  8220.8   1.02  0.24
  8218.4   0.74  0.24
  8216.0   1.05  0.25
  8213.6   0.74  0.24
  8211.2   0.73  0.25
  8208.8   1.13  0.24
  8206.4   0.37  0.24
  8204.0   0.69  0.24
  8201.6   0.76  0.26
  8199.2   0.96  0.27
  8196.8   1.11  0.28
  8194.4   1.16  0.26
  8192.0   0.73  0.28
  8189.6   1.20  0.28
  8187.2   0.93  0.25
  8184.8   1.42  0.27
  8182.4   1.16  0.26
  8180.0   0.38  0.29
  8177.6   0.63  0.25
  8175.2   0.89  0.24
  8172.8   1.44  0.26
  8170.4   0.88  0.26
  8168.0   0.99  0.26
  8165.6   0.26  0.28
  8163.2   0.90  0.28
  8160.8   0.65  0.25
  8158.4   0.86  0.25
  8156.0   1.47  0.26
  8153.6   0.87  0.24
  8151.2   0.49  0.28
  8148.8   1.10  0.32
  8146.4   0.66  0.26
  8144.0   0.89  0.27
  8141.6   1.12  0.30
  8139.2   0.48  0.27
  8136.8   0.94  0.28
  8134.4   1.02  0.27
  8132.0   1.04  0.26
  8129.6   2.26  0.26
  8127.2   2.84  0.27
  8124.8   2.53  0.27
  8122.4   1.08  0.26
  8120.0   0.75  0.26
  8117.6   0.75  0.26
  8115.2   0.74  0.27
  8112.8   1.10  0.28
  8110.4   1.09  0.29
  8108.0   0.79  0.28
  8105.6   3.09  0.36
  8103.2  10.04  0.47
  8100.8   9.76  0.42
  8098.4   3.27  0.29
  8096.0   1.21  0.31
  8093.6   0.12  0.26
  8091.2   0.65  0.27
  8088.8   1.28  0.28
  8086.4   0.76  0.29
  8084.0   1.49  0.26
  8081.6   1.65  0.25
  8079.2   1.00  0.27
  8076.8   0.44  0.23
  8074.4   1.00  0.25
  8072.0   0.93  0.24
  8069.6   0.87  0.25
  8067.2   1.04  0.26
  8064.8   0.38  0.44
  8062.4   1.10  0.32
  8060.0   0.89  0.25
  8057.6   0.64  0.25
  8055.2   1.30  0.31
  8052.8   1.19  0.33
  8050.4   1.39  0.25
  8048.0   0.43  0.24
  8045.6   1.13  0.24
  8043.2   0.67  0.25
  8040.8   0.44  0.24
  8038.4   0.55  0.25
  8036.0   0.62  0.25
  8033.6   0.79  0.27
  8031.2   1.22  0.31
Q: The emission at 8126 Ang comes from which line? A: [N II] 6583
